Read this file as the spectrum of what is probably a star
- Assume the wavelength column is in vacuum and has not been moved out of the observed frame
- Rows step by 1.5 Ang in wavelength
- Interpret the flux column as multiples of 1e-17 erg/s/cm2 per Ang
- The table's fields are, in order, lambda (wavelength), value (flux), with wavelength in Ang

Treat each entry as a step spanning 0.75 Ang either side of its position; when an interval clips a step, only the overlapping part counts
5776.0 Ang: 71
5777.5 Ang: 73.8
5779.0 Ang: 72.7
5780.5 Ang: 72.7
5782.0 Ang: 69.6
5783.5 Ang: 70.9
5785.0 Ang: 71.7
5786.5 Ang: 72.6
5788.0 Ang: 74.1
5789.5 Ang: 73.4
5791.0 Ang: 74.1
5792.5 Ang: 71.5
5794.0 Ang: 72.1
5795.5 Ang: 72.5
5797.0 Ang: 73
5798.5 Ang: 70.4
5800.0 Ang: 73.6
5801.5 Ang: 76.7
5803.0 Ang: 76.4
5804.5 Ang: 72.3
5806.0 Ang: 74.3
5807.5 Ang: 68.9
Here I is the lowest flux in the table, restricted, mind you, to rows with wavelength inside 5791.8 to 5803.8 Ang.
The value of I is 70.4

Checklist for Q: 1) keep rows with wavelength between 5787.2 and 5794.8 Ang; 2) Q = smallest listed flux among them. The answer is 71.5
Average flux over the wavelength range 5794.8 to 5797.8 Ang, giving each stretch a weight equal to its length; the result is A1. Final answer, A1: 72.7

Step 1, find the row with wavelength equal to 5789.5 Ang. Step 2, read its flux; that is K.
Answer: 73.4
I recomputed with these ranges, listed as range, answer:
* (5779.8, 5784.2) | 69.6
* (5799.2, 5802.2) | 73.6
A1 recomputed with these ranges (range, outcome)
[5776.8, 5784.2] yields 71.9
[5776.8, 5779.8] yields 73.2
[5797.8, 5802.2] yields 73.6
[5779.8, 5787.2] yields 71.5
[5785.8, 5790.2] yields 73.4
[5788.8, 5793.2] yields 73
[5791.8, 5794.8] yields 71.8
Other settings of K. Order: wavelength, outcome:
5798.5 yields 70.4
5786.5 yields 72.6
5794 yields 72.1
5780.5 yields 72.7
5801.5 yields 76.7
